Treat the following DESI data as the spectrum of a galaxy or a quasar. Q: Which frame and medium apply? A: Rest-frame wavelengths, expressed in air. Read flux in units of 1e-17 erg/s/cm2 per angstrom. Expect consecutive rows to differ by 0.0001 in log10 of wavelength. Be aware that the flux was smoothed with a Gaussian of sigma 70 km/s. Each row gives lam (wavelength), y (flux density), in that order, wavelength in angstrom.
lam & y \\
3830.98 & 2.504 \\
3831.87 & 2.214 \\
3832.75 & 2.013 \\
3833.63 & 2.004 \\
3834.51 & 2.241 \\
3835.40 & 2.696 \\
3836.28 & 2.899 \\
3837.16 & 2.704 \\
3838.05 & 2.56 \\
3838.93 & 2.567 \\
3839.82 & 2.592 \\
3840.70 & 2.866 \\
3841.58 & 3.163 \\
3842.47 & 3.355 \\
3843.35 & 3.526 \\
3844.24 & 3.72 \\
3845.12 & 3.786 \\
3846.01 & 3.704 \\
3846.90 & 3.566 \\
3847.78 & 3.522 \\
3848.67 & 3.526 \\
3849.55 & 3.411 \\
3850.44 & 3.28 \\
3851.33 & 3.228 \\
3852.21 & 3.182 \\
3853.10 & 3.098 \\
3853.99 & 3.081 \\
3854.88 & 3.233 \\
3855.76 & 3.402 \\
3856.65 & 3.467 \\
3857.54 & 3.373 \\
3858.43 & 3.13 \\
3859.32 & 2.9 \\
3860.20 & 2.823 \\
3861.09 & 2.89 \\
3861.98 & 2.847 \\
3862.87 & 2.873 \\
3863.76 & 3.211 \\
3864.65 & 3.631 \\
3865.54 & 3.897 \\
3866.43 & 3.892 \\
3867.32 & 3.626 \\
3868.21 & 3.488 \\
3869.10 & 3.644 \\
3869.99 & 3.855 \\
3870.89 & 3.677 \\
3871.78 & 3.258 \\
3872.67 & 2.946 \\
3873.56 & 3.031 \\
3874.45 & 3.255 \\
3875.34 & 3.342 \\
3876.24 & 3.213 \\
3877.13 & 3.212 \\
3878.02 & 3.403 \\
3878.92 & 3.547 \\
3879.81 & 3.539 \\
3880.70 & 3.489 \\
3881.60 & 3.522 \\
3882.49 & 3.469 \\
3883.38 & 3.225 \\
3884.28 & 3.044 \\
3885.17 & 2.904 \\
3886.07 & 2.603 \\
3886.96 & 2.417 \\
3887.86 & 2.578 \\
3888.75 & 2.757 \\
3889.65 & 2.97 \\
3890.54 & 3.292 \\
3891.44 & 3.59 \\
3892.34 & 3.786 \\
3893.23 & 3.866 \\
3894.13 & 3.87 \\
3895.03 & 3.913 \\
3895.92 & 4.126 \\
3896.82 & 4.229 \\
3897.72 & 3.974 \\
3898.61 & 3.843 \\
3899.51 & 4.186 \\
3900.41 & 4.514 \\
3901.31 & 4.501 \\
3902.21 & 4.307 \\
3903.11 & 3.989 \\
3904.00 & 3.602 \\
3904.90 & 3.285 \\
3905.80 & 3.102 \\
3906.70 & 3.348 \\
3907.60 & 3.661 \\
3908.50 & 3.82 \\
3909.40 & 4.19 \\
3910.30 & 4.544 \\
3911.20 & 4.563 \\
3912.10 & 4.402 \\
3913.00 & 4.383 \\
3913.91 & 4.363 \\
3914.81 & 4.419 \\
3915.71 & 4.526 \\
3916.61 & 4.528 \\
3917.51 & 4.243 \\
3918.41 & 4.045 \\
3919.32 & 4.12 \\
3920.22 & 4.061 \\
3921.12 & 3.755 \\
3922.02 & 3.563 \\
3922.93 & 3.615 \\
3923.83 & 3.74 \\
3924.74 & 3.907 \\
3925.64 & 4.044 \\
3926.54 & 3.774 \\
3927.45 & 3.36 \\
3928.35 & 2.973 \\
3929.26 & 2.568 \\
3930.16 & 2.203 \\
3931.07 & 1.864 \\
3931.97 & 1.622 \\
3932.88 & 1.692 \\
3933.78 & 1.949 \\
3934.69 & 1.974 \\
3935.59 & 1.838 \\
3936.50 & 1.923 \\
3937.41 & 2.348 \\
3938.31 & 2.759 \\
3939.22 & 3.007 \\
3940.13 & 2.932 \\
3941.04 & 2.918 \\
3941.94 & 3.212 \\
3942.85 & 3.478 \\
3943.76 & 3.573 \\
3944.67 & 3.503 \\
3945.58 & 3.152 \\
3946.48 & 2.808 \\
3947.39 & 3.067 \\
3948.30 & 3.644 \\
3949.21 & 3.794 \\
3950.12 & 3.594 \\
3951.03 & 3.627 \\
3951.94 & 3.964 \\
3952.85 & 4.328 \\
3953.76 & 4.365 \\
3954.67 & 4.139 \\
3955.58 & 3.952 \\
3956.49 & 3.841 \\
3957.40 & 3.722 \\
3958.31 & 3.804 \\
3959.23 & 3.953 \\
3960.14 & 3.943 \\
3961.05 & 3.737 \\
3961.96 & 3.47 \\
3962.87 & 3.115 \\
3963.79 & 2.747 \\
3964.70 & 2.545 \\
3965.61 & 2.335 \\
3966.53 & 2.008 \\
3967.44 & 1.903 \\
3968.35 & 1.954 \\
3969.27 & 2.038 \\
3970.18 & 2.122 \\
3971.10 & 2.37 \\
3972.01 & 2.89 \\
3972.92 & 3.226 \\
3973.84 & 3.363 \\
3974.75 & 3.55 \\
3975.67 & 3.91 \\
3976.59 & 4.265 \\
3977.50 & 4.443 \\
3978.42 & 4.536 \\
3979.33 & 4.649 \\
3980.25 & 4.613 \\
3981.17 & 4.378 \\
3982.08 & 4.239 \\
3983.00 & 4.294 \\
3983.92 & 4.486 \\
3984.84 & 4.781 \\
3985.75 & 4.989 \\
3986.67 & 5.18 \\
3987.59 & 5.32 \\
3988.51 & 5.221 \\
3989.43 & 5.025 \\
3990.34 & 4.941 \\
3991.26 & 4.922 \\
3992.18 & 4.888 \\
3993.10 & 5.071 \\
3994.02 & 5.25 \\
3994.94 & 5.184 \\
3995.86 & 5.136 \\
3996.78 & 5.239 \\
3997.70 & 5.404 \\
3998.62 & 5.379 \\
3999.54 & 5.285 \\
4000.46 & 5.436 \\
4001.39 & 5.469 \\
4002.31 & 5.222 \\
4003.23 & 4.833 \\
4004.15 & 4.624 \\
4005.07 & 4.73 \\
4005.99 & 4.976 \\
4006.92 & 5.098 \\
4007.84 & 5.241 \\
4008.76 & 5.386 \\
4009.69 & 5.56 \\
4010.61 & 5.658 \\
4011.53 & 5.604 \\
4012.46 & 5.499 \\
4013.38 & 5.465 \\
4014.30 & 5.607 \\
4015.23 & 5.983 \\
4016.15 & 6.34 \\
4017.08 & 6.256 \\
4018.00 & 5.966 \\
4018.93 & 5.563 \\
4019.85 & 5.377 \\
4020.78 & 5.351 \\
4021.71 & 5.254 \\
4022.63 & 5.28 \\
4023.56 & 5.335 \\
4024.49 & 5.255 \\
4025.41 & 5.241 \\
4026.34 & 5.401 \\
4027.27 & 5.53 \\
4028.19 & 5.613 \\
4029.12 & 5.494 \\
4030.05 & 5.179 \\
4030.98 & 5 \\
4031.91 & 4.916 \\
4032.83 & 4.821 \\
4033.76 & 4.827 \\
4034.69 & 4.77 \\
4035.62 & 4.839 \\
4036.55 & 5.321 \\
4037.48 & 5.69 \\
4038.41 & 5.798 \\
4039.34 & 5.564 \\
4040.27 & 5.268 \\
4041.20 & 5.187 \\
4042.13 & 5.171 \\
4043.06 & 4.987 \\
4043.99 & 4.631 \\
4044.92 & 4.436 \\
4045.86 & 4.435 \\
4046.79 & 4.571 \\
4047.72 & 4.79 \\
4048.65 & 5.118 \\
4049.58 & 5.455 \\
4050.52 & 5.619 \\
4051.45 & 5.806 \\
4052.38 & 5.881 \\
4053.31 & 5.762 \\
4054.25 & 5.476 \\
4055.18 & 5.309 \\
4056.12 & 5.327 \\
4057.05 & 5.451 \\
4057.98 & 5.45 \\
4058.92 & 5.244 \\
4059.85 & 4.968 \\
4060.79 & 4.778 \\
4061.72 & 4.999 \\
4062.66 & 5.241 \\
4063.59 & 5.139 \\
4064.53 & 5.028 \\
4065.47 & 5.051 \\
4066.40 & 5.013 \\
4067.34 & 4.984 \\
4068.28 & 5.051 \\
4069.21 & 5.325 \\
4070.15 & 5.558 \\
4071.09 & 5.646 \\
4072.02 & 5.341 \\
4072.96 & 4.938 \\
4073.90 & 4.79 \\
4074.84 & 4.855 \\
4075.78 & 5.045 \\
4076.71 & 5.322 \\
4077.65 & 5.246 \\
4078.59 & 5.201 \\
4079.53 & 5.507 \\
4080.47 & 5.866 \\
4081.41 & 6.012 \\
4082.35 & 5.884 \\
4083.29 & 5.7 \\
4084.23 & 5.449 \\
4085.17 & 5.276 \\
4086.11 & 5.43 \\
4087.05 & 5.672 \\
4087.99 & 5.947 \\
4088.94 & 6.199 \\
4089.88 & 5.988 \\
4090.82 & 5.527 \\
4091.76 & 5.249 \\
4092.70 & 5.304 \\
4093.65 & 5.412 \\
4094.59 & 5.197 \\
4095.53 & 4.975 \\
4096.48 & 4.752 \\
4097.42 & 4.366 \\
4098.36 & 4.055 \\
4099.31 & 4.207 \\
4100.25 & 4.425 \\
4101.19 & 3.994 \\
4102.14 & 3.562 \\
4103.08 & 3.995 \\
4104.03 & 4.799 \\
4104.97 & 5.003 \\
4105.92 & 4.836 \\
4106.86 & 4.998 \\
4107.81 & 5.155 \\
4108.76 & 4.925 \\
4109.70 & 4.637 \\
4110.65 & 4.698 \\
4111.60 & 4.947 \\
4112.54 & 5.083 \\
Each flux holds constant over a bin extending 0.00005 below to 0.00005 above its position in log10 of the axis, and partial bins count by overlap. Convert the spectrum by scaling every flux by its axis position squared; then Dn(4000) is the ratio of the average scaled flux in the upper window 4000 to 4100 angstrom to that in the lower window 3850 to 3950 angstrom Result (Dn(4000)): 1.7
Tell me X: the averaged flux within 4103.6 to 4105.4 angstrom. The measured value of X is 4.91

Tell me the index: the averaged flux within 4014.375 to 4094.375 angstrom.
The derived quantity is 5.33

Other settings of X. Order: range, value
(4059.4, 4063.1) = 4.99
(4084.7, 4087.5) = 5.46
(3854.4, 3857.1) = 3.37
